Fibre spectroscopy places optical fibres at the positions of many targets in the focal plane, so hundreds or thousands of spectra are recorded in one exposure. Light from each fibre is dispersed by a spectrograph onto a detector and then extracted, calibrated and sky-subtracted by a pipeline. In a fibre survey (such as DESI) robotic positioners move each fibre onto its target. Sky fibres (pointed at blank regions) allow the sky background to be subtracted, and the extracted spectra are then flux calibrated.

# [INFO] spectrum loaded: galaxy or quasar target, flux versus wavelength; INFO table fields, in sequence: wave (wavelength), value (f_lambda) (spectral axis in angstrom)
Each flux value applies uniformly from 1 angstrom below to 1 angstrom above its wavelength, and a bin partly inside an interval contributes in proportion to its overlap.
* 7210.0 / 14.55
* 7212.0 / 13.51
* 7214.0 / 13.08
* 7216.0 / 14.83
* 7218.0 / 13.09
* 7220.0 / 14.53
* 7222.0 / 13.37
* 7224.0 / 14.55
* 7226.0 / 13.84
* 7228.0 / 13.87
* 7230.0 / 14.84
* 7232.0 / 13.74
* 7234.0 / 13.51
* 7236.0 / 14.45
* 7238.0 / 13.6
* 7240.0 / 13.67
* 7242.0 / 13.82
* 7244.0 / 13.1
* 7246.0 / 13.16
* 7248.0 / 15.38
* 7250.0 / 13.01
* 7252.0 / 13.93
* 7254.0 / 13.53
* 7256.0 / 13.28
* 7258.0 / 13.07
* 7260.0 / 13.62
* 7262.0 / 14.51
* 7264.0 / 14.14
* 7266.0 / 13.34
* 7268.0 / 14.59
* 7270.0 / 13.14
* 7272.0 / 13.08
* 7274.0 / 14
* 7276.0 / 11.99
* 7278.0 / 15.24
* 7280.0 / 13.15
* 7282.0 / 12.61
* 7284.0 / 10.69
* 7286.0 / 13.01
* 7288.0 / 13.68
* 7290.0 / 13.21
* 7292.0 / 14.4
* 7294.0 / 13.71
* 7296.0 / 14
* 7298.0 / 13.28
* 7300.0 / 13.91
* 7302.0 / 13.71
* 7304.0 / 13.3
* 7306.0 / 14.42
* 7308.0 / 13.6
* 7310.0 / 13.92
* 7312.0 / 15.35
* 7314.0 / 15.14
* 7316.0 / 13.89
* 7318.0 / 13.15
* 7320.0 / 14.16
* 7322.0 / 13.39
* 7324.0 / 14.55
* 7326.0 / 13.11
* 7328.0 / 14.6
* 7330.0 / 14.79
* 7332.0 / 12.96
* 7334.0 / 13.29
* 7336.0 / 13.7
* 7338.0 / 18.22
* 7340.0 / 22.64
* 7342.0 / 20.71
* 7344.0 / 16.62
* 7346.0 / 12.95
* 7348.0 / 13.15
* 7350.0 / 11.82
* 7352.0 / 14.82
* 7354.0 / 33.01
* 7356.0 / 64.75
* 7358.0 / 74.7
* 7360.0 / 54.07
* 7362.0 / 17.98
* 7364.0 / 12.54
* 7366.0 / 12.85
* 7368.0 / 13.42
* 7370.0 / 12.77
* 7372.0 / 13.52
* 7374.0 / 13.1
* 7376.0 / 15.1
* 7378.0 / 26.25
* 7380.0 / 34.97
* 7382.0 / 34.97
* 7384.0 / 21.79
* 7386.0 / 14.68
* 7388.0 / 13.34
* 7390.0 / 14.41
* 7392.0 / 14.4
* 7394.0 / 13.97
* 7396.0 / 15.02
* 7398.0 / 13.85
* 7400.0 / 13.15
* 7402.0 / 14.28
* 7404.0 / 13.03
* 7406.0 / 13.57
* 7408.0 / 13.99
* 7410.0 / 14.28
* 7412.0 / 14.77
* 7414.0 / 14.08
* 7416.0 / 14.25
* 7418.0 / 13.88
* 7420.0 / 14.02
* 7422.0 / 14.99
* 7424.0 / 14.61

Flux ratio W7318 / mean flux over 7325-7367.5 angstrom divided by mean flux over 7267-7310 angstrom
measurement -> 1.70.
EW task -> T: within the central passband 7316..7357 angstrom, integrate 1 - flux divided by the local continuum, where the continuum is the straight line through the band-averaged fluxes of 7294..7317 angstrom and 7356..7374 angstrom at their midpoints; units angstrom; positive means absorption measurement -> 6.6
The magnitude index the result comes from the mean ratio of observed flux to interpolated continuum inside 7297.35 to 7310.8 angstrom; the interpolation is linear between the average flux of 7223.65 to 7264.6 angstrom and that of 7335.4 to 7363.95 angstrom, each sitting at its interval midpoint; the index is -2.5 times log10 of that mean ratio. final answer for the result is 0.49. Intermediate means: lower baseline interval 13.8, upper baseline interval 27.5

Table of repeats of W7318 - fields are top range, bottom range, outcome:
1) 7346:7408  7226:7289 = 1.57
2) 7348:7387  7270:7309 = 1.93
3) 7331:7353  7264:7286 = 1.18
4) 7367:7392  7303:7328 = 1.34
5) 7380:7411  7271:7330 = 1.21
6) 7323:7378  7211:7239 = 1.51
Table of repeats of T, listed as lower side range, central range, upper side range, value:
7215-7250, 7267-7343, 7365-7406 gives 5.6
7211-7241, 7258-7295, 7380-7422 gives 2.7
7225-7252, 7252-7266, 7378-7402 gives 0.8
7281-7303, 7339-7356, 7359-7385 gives -1.4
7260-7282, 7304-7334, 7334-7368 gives 9.5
